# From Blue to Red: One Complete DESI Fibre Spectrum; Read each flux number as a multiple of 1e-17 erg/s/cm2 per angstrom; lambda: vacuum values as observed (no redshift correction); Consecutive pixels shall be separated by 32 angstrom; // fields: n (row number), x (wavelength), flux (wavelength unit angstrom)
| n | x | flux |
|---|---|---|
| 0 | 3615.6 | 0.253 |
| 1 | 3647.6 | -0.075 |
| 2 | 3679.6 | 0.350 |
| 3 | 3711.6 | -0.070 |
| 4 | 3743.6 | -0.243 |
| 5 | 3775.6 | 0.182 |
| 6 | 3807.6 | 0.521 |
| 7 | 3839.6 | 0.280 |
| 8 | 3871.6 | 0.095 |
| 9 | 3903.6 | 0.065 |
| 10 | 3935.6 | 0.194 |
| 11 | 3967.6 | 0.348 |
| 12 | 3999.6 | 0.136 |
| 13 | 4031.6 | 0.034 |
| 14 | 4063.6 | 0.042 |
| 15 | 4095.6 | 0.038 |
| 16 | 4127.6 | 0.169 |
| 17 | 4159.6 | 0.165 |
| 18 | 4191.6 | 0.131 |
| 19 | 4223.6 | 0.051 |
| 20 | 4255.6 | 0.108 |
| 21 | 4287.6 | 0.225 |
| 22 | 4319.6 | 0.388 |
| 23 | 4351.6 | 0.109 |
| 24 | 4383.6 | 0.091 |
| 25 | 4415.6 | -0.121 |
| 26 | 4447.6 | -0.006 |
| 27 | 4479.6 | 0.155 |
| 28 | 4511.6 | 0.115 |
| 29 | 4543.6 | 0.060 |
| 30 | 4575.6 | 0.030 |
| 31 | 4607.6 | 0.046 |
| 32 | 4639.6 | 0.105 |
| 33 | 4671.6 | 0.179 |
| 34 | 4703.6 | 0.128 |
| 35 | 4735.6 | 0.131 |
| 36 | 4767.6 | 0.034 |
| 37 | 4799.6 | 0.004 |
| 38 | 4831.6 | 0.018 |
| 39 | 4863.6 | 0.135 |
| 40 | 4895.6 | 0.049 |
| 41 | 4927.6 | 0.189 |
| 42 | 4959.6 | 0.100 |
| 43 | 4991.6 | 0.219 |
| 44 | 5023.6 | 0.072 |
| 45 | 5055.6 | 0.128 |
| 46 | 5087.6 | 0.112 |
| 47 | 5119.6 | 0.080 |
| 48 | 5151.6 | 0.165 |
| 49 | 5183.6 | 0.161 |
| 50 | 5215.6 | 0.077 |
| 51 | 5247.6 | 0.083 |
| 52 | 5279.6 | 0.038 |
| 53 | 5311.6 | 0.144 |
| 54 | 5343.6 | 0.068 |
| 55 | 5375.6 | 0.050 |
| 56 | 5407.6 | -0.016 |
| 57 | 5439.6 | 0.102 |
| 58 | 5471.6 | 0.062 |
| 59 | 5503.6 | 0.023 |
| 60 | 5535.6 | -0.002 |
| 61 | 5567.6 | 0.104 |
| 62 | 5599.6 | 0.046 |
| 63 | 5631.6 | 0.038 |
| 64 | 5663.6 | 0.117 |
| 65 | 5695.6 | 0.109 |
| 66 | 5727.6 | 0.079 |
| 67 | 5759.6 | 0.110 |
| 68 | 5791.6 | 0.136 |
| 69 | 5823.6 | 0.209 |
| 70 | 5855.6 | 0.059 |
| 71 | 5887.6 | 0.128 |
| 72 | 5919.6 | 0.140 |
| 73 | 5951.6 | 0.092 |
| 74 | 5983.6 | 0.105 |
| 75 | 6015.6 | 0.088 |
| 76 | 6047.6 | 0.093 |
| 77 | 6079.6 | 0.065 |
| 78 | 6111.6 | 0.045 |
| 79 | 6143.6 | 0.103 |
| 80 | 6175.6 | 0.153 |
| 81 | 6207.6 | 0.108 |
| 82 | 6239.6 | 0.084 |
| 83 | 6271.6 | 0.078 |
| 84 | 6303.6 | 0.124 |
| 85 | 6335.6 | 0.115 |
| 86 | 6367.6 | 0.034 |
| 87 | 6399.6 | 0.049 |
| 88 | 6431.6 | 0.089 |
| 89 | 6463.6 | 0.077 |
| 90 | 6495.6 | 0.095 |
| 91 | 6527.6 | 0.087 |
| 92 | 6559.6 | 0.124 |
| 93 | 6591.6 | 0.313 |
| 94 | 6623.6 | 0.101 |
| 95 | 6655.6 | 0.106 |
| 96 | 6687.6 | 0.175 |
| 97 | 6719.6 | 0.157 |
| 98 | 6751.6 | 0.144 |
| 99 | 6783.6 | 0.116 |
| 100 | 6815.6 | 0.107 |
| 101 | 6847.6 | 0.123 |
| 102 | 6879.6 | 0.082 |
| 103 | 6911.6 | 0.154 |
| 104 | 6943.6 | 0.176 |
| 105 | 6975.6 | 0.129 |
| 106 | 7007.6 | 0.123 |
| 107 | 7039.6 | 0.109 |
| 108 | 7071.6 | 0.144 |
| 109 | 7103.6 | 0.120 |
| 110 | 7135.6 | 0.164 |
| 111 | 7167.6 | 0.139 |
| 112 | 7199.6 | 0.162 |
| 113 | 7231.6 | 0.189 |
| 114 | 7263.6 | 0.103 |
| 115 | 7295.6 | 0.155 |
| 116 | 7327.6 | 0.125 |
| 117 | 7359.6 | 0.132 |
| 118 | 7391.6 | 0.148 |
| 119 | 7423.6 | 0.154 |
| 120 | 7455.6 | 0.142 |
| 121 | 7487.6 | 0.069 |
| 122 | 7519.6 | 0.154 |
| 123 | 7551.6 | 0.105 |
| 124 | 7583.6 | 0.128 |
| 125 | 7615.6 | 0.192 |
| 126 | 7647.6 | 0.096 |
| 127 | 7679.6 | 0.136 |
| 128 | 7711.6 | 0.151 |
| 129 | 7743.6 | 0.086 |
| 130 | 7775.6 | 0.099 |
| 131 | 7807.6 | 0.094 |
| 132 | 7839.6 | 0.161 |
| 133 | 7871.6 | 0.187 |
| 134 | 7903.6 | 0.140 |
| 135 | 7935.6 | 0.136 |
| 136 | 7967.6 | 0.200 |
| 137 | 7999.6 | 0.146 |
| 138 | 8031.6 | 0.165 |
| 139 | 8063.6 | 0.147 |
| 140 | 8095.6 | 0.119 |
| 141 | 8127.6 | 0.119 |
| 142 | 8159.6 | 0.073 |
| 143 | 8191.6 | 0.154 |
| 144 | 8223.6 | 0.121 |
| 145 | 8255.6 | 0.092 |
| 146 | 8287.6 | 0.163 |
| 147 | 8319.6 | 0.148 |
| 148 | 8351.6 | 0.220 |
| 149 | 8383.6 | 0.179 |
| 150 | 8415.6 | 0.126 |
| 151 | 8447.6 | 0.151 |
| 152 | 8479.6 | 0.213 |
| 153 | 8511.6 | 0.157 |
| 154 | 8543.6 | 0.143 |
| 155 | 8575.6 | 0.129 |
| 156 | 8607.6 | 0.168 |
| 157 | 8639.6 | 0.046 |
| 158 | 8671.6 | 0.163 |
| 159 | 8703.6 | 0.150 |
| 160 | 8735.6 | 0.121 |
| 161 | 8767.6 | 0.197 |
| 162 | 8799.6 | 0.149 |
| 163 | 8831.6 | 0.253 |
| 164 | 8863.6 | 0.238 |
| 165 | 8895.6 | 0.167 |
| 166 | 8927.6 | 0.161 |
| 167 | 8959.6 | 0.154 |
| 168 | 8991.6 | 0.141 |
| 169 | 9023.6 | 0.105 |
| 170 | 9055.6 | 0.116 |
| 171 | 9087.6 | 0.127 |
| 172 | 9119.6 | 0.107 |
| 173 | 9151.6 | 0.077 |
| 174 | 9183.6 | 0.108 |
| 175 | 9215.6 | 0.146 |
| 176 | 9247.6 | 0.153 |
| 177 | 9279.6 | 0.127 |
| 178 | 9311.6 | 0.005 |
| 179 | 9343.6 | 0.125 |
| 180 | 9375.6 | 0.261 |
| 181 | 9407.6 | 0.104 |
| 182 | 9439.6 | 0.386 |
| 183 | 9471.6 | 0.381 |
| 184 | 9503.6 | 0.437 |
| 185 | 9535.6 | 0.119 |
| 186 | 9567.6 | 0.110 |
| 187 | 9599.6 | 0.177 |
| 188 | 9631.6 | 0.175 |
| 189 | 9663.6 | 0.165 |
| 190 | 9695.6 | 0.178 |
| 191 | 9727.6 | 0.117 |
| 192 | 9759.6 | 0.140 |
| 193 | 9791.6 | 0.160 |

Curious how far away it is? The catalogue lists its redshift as 0.770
